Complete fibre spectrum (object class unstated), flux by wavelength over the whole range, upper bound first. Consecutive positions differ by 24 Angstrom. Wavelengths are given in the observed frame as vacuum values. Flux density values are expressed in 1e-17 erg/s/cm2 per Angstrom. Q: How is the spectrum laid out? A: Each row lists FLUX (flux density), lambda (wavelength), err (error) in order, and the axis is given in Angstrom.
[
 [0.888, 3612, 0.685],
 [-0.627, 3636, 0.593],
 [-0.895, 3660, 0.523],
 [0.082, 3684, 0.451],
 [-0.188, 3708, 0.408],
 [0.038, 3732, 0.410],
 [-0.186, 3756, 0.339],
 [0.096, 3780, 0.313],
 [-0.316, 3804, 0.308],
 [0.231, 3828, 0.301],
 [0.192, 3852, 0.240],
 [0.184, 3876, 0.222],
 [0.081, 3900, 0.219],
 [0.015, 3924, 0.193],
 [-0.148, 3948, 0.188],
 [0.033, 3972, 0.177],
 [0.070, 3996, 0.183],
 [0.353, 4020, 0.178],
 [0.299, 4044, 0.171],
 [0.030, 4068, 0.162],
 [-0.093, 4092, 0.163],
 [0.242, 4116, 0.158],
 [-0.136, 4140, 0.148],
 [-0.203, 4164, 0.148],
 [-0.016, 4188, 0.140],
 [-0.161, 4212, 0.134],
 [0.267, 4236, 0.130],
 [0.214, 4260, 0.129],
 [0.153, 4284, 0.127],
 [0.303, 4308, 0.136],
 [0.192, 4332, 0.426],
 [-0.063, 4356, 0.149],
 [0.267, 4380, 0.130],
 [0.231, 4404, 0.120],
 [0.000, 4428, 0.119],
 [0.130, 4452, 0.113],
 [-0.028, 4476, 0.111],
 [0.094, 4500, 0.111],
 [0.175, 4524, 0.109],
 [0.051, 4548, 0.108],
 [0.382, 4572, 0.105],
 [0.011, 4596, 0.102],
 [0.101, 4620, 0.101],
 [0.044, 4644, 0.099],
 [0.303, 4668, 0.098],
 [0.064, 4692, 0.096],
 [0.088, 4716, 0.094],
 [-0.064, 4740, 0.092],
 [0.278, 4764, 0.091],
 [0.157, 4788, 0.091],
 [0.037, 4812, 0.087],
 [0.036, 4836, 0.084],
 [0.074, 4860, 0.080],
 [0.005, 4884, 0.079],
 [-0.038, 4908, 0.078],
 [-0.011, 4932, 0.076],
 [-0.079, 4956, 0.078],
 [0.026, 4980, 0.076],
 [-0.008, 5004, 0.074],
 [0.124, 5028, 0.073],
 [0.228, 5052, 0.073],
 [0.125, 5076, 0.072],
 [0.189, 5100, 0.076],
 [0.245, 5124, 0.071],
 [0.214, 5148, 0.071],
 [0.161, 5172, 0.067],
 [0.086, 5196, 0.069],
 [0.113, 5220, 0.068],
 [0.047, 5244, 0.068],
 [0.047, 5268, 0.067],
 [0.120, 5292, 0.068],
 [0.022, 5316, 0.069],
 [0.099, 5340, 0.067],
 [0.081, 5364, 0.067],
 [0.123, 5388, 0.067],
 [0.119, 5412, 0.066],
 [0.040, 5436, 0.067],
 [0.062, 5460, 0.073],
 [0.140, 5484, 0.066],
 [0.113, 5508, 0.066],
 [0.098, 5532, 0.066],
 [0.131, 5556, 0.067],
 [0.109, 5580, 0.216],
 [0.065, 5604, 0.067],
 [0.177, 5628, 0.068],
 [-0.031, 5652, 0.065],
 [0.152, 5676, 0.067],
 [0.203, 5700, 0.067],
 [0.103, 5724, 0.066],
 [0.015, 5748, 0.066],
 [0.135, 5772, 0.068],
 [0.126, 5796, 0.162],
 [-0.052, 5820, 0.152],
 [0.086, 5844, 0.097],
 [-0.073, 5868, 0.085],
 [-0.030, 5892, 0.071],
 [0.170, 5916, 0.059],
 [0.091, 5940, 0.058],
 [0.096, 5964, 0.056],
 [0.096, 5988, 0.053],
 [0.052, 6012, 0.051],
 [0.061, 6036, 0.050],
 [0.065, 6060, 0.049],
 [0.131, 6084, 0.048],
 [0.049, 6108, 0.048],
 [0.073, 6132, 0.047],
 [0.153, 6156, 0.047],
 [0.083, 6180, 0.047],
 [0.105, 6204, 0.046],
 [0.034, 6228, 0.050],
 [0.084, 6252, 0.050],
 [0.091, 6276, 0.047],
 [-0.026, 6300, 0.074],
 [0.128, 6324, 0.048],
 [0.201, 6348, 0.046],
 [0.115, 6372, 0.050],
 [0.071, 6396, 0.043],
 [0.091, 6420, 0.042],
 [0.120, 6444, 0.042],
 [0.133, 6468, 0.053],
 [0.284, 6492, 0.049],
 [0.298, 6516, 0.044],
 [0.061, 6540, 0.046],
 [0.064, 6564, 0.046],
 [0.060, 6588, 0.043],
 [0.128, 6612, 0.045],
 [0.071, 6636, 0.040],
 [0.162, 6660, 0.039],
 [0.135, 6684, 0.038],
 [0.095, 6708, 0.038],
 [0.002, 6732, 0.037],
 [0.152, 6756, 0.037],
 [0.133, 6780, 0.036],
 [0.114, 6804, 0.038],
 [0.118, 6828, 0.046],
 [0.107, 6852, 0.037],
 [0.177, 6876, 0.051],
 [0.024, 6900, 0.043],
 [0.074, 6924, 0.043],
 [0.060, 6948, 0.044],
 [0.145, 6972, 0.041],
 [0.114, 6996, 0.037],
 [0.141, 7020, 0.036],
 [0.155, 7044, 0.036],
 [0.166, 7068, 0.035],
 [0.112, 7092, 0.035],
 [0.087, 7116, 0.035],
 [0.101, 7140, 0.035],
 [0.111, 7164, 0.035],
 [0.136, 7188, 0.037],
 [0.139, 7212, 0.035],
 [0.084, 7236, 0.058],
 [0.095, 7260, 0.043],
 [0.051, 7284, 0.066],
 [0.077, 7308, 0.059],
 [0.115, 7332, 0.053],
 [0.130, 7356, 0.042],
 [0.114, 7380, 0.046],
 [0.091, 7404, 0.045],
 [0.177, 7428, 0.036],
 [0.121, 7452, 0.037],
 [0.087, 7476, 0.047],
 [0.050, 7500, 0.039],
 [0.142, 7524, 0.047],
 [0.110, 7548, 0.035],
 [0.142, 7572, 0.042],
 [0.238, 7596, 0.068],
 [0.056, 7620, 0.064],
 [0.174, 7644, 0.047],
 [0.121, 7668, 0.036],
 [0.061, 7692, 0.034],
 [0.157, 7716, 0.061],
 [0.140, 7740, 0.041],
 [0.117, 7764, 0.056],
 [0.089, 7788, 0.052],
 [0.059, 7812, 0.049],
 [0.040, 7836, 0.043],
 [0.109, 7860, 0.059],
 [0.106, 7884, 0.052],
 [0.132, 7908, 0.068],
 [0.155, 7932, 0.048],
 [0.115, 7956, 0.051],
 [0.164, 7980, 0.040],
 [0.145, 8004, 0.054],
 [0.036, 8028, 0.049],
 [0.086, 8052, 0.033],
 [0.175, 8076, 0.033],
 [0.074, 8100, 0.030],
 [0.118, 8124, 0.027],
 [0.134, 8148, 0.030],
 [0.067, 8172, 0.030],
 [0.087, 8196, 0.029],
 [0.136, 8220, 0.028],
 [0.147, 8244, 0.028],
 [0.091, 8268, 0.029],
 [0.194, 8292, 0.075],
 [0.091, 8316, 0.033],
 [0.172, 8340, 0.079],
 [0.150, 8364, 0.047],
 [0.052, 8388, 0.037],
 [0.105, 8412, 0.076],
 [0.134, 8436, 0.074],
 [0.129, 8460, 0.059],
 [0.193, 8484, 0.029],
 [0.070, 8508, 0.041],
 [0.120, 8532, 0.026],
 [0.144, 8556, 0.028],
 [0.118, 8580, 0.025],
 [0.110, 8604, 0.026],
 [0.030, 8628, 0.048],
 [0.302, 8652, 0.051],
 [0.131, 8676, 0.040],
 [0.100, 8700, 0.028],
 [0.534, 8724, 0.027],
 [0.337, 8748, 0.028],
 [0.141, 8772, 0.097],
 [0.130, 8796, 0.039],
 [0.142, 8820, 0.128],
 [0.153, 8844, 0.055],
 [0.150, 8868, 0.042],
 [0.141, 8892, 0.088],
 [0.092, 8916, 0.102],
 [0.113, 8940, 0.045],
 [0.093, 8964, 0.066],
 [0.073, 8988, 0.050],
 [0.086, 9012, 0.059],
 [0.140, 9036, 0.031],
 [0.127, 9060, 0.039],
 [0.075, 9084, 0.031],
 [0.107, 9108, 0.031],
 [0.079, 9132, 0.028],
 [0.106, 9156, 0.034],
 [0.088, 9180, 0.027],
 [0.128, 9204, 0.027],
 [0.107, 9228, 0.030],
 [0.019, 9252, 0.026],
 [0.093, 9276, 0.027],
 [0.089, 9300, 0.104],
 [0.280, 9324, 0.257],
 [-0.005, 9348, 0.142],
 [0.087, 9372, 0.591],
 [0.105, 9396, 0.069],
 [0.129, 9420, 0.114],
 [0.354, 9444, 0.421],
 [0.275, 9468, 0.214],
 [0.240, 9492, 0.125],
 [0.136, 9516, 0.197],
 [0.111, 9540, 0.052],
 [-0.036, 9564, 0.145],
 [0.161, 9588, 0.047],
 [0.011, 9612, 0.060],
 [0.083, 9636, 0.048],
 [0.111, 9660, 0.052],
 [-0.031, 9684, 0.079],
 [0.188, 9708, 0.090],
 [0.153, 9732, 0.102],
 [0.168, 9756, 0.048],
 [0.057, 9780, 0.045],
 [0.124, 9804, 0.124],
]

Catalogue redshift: 0.74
